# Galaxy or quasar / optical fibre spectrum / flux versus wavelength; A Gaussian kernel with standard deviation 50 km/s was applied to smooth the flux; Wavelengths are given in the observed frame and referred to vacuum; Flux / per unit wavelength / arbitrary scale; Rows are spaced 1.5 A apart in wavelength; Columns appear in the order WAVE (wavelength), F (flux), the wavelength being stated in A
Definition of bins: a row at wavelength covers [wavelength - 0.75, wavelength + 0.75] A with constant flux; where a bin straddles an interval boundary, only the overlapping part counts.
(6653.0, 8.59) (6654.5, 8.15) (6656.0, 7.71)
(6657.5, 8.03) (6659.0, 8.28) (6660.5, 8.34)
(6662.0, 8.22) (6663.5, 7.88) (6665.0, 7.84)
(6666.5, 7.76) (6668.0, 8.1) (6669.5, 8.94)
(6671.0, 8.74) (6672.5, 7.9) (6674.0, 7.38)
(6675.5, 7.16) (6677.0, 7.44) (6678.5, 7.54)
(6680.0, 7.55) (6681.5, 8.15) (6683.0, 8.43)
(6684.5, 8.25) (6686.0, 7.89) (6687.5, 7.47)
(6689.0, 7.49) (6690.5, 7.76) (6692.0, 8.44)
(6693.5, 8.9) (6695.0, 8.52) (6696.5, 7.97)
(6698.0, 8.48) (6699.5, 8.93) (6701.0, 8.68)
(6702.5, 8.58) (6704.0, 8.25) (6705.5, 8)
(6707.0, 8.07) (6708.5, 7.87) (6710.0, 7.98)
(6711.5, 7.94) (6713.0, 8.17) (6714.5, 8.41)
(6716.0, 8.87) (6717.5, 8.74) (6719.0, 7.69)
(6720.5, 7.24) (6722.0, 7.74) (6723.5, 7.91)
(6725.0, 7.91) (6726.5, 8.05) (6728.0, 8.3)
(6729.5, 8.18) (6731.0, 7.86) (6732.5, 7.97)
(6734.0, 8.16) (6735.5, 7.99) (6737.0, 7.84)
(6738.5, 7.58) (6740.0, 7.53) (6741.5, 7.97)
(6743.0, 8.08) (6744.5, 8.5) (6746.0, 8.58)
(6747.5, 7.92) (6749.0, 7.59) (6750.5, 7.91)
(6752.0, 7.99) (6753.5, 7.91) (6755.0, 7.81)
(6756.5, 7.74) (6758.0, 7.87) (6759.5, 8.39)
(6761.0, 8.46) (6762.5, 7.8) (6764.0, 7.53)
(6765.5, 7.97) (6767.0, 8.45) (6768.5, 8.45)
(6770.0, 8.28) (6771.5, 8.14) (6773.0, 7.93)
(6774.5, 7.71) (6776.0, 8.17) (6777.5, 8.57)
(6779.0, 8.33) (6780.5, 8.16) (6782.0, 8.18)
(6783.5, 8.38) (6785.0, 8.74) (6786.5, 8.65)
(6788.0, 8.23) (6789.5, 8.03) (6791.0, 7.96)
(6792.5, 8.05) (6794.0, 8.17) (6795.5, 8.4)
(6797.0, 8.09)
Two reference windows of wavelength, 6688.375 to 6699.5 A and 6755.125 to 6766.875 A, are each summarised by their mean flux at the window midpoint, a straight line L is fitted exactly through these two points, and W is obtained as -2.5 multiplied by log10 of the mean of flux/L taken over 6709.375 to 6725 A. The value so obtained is 0.02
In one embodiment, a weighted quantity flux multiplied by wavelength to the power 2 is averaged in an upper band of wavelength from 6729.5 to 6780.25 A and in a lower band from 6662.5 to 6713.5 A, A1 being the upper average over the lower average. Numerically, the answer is 1.02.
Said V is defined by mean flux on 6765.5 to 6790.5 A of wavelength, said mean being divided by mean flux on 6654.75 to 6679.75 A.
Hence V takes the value 1.04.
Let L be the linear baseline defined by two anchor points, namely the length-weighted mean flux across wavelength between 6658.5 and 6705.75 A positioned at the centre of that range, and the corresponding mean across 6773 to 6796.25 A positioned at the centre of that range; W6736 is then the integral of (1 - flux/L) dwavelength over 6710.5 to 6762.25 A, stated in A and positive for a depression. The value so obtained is 1.0 A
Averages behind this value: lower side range 8.1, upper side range 8.24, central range 8.02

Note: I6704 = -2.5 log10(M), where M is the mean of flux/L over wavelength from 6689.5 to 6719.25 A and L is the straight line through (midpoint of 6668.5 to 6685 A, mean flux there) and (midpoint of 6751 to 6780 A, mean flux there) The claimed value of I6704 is -0.04 mag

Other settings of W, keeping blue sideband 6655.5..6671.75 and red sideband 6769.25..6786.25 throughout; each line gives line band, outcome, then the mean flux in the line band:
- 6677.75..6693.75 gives 0.03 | 7.96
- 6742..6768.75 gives 0.03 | 8.04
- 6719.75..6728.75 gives 0.05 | 7.86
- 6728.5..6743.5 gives 0.04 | 7.92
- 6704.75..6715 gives 0.02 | 8.05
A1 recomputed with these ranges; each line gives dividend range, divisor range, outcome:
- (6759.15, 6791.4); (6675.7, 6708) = 1.04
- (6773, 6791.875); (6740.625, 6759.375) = 1.04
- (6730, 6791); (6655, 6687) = 1.04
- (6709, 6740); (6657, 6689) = 1.02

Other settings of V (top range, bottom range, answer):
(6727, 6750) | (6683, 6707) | 0.97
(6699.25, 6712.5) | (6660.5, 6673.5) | 1.01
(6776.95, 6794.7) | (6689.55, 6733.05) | 1.01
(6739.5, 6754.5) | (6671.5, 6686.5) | 1.03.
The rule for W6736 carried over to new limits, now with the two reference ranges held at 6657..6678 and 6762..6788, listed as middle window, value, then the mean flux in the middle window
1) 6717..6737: 0.4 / 7.97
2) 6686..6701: -0.3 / 8.22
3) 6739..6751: 0.2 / 8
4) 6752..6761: 0.2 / 7.99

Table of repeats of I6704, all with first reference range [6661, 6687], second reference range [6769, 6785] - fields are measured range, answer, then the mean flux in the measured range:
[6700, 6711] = -0.02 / 8.21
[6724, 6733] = 0.01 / 8.04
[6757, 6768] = 0.01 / 8.07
